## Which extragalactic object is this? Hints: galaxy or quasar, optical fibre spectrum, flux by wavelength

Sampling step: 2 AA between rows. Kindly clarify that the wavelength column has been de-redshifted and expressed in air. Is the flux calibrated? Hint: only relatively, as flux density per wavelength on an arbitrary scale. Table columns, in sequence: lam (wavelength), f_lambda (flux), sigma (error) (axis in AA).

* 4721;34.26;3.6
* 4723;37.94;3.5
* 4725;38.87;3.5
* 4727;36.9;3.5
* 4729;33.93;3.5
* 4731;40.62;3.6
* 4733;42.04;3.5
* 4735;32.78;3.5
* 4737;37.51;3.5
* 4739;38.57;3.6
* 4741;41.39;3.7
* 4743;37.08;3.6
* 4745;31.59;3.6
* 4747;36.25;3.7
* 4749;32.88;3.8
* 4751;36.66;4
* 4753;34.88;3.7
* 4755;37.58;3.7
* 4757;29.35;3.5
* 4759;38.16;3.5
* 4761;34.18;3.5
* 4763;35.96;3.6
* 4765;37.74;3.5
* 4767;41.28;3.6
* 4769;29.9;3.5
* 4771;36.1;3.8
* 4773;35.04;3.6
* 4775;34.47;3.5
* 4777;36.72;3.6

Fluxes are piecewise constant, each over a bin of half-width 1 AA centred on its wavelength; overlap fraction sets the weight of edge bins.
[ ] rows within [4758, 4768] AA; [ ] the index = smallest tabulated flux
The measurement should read 34.18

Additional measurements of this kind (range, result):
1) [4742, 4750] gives 31.59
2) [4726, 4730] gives 33.93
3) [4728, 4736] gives 32.78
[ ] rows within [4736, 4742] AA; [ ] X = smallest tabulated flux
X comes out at 37.51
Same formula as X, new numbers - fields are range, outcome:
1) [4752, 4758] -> 29.35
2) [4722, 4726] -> 37.94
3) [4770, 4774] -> 35.04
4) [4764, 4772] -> 29.9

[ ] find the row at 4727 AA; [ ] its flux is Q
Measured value 36.9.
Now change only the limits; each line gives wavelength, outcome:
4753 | 34.88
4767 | 41.28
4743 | 37.08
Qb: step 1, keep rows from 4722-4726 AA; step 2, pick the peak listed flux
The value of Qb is 38.87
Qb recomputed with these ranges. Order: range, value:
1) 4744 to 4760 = 38.16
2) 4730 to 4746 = 42.04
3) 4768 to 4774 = 36.1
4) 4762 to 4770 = 41.28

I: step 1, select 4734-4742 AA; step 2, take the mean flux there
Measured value 37.6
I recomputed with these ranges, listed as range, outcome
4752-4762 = 34.8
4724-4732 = 37.6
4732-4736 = 37.4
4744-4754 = 34.5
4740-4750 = 35.8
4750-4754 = 35.8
